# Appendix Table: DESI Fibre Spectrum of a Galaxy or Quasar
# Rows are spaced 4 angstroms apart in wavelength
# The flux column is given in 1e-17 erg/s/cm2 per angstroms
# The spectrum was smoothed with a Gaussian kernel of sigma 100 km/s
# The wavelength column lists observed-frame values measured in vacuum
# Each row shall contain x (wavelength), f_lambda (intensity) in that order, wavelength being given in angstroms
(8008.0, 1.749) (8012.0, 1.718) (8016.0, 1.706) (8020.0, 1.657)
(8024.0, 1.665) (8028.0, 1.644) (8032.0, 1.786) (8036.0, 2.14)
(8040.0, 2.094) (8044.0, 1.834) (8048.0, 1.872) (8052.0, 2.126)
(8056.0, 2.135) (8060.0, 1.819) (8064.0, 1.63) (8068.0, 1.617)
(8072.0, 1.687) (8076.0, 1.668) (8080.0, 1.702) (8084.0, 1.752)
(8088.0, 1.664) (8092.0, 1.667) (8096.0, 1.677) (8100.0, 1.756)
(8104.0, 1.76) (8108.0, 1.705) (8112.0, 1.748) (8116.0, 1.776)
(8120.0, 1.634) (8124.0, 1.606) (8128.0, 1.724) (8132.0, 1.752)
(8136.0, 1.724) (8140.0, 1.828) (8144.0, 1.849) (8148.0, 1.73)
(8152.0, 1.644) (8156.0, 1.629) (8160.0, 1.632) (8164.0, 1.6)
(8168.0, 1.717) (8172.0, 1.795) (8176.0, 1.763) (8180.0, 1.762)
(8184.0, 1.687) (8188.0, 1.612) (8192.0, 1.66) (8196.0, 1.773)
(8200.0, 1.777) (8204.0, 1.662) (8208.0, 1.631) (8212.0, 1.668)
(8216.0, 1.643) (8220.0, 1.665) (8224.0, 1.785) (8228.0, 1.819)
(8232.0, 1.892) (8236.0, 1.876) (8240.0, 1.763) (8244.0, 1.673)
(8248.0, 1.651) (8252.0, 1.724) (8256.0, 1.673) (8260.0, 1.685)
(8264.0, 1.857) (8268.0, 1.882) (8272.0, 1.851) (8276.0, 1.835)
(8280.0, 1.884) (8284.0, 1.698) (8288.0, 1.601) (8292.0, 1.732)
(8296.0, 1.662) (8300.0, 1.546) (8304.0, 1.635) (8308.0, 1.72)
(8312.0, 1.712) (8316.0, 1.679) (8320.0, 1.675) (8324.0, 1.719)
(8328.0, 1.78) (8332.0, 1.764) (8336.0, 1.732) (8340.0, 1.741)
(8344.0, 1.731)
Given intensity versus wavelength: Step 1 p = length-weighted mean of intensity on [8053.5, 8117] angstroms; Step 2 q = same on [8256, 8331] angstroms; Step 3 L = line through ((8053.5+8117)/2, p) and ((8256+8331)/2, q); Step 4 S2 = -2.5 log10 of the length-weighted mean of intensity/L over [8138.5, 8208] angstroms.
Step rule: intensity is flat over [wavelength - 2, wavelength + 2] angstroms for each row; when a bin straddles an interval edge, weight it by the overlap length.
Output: 0.015 mag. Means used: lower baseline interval 1.74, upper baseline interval 1.73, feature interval 1.71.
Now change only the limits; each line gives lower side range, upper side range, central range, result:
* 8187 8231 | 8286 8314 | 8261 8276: -0.11 mag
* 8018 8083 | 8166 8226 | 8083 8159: 0.03 mag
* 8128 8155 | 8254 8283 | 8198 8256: 0.04 mag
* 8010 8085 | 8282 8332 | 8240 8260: 0.01 mag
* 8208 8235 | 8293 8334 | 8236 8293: -0.02 mag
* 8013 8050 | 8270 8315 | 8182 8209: 0.04 mag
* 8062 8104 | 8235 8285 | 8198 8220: 0.05 mag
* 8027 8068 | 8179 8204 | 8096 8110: 0.06 mag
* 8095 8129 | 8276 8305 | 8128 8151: -0.04 mag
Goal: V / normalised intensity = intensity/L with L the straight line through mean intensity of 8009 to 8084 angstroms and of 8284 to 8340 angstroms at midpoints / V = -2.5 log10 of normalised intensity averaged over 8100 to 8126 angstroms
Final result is 0.04 mag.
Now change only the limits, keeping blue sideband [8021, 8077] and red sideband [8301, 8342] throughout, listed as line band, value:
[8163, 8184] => 0.03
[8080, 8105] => 0.07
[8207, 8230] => 0.03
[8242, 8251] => 0.05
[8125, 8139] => 0.04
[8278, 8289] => -0.01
